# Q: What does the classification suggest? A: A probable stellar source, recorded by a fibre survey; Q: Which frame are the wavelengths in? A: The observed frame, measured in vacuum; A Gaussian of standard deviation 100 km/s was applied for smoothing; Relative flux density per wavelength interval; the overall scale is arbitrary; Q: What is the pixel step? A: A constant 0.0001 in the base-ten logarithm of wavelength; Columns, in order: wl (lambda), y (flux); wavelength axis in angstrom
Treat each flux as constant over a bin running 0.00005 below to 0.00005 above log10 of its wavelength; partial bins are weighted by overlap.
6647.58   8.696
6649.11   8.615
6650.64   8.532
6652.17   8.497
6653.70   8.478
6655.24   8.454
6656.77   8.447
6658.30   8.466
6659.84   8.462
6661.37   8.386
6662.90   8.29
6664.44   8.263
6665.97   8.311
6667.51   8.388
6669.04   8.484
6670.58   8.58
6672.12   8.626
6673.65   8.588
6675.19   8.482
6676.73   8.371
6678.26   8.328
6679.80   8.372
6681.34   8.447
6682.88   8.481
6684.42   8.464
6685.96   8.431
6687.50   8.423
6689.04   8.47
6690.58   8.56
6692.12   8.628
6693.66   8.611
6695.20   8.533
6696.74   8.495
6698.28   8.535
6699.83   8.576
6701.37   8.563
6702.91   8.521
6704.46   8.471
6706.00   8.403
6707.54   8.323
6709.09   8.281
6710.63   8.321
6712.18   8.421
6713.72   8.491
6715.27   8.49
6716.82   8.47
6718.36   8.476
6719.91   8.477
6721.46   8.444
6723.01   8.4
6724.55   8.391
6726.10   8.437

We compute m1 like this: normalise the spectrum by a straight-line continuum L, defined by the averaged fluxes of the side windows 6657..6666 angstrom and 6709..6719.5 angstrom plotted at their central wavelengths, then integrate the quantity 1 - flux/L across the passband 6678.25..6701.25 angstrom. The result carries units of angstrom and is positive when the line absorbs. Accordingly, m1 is -0.2 angstrom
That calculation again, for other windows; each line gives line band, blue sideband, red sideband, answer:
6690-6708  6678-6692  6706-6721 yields -0.2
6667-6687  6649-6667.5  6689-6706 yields 0.0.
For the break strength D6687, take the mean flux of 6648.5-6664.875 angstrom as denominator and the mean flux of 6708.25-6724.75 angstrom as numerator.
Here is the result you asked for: 1.0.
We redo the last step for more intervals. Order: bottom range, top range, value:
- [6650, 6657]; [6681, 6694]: 1.00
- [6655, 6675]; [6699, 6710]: 1.00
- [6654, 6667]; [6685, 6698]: 1.02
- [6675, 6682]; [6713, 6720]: 1.01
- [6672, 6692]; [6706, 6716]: 0.99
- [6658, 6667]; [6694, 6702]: 1.02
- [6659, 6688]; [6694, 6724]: 1.00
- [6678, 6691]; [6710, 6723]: 1.00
